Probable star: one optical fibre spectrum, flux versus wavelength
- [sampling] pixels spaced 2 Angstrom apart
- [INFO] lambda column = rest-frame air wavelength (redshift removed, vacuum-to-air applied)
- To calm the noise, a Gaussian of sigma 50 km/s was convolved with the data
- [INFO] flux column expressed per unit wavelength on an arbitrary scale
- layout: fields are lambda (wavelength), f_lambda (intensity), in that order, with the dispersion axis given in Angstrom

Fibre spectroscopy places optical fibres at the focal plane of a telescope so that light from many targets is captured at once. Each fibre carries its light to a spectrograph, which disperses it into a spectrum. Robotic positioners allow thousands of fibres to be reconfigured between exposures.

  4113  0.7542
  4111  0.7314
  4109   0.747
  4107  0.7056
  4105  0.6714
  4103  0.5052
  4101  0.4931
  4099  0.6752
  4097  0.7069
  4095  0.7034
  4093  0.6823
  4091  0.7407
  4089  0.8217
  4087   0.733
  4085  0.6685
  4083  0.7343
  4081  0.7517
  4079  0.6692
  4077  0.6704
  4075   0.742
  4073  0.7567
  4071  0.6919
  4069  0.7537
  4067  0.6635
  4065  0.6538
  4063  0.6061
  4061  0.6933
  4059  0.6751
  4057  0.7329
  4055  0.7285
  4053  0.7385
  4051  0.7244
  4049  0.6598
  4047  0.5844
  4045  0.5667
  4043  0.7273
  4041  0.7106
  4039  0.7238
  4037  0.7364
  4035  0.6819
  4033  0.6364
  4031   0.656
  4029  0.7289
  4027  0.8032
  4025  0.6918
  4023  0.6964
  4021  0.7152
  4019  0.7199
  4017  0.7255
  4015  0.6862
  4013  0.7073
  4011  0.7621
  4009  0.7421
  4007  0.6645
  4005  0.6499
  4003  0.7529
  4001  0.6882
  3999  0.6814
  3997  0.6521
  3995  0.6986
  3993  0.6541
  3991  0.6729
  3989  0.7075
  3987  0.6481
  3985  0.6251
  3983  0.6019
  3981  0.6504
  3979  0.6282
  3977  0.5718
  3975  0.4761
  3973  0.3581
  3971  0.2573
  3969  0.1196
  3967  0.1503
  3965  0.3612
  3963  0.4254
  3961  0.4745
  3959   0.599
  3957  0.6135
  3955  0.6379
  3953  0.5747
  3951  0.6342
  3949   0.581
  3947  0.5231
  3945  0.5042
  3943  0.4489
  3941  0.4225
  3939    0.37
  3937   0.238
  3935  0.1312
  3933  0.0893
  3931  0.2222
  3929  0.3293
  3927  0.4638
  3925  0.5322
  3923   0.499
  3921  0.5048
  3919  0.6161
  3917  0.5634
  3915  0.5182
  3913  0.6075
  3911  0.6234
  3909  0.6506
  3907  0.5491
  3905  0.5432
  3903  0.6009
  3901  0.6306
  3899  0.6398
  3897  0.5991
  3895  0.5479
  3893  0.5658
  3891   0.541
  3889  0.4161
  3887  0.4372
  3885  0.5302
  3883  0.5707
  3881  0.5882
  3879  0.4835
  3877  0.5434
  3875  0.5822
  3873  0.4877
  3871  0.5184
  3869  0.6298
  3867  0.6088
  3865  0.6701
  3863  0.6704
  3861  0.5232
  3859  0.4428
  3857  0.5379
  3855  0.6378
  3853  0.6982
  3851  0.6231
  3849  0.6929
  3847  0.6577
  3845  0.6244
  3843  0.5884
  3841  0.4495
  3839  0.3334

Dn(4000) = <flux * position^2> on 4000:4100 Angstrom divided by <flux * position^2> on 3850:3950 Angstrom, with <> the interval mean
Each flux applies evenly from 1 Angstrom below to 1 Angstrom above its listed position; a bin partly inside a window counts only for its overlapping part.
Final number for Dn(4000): 1.47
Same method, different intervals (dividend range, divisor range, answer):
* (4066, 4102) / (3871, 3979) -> 1.58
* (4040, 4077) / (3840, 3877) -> 1.29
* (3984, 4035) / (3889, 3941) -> 1.51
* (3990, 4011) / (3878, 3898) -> 1.38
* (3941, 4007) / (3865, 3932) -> 1.06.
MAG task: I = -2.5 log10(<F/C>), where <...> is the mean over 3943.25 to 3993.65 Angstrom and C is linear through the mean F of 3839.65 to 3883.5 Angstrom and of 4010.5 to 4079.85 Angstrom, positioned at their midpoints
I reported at 0.241 mag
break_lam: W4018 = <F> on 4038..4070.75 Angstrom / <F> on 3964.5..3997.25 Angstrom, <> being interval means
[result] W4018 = 1.32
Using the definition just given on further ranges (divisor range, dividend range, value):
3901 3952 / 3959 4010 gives 1.18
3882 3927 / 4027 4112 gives 1.24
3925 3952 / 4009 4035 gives 1.84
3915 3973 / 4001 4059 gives 1.65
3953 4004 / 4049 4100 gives 1.29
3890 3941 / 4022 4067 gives 1.42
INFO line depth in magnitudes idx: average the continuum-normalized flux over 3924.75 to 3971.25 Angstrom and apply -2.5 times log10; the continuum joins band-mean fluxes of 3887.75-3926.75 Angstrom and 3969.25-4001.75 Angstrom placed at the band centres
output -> 0.38 mag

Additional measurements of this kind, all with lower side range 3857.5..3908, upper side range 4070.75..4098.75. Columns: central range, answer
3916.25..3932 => 0.26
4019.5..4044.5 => -0.05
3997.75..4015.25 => -0.08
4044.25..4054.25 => 0.05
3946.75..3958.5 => 0.03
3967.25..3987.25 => 0.31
